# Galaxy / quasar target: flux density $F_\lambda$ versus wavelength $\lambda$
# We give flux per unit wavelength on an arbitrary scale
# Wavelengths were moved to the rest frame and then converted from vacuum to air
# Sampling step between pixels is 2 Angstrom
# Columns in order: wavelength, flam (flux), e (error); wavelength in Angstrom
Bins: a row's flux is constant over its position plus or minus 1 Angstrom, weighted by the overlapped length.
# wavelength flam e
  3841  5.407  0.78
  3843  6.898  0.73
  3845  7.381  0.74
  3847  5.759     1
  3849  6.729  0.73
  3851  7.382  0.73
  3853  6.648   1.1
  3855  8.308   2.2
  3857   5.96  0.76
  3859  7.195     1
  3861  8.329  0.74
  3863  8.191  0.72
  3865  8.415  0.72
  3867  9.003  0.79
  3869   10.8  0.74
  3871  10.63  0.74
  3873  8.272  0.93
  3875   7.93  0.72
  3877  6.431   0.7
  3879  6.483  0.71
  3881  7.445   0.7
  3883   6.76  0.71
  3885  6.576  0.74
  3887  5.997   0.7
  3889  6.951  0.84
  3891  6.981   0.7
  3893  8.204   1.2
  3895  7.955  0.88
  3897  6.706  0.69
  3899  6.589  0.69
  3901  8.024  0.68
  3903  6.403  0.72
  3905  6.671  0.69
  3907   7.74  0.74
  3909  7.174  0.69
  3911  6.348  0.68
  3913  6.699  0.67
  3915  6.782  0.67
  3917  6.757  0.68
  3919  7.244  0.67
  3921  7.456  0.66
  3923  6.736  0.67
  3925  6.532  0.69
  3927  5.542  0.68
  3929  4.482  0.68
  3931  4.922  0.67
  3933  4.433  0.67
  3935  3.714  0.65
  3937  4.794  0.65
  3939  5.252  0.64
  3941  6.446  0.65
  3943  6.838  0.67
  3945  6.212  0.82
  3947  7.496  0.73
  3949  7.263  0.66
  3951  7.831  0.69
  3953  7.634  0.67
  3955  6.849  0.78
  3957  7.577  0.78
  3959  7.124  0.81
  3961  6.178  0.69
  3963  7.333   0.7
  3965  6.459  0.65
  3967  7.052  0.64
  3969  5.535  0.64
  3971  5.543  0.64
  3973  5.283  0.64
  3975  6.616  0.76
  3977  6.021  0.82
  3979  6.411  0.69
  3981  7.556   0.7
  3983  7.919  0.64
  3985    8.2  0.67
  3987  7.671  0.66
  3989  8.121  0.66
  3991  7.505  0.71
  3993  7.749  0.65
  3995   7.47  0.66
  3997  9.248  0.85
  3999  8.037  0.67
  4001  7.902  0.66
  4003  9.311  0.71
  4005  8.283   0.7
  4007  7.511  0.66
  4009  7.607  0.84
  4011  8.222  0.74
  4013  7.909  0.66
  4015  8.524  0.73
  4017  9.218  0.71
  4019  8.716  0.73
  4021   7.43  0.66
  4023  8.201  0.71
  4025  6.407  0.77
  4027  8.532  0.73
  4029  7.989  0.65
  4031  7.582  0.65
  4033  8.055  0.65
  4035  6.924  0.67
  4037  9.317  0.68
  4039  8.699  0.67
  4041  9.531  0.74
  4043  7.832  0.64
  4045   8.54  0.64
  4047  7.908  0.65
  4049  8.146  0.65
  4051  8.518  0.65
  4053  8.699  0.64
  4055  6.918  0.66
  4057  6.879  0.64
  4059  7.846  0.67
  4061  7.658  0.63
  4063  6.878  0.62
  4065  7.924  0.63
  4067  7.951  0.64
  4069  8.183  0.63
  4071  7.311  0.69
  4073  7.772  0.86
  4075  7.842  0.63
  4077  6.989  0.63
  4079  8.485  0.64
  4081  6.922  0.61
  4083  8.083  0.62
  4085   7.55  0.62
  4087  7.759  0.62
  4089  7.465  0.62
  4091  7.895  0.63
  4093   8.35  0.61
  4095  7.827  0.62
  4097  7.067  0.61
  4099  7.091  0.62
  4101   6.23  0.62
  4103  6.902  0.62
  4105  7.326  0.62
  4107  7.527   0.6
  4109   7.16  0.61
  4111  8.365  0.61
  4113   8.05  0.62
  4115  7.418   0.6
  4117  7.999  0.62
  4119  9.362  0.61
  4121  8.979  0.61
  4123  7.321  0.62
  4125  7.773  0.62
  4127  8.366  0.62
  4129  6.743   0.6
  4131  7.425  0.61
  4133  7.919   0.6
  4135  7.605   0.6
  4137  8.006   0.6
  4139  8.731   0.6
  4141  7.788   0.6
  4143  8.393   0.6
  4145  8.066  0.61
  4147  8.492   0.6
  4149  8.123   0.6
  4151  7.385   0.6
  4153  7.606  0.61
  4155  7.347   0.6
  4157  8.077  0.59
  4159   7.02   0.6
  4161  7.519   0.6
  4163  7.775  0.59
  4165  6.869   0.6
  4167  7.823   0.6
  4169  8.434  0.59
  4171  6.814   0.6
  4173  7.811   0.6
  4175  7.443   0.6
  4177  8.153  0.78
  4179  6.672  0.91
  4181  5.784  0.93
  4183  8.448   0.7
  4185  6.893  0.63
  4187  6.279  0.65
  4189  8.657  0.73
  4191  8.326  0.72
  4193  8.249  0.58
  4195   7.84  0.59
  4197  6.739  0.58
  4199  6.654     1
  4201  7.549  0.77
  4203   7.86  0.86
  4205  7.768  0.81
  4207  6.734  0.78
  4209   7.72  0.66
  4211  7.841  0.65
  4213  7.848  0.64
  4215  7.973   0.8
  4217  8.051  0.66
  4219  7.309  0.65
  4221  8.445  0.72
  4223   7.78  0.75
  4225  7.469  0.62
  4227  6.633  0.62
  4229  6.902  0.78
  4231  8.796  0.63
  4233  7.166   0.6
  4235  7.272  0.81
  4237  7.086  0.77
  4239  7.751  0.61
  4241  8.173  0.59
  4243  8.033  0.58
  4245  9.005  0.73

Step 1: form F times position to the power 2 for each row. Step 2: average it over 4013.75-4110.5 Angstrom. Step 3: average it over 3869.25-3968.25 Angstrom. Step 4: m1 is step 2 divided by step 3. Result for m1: 1.23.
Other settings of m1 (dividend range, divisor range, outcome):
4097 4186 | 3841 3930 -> 1.21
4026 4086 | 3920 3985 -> 1.31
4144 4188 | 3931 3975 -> 1.32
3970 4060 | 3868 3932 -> 1.18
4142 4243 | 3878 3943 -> 1.35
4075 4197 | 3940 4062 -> 1.08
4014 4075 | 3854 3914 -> 1.16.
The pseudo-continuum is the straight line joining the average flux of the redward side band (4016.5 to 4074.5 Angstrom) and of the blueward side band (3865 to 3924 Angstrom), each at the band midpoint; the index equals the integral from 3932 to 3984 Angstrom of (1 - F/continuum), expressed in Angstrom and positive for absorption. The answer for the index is 8.2 Angstrom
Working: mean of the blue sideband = 7.39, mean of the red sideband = 7.97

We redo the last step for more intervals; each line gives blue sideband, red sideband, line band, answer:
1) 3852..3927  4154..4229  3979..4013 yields -2.5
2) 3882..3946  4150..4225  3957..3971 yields 0.1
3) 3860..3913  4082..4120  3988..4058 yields -4.4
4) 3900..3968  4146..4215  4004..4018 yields -2.7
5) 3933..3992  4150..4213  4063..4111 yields -2.8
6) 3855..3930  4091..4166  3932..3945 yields 3.6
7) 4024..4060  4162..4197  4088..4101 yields 0.5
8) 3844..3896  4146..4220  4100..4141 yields -1.1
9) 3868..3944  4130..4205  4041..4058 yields -1.8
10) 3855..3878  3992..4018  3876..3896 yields 3.1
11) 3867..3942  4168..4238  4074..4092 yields -1.1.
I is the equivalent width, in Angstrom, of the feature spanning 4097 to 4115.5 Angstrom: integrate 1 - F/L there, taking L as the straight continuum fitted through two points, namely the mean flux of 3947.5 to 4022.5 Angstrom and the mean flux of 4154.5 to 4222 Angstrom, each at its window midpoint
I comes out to 0.5 Angstrom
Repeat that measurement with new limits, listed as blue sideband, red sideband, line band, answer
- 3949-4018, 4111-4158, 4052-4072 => 0.24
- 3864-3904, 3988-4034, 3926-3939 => 5.17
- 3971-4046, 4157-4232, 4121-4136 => -0.06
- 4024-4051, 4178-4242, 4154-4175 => 0.37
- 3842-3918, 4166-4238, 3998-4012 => -1.32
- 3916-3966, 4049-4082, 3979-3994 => -1.92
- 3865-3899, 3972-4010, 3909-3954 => 8.12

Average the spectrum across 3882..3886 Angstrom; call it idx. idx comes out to 6.67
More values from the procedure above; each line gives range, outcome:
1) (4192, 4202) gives 7.41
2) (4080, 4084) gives 7.5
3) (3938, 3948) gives 6.45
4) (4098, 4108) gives 7.02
